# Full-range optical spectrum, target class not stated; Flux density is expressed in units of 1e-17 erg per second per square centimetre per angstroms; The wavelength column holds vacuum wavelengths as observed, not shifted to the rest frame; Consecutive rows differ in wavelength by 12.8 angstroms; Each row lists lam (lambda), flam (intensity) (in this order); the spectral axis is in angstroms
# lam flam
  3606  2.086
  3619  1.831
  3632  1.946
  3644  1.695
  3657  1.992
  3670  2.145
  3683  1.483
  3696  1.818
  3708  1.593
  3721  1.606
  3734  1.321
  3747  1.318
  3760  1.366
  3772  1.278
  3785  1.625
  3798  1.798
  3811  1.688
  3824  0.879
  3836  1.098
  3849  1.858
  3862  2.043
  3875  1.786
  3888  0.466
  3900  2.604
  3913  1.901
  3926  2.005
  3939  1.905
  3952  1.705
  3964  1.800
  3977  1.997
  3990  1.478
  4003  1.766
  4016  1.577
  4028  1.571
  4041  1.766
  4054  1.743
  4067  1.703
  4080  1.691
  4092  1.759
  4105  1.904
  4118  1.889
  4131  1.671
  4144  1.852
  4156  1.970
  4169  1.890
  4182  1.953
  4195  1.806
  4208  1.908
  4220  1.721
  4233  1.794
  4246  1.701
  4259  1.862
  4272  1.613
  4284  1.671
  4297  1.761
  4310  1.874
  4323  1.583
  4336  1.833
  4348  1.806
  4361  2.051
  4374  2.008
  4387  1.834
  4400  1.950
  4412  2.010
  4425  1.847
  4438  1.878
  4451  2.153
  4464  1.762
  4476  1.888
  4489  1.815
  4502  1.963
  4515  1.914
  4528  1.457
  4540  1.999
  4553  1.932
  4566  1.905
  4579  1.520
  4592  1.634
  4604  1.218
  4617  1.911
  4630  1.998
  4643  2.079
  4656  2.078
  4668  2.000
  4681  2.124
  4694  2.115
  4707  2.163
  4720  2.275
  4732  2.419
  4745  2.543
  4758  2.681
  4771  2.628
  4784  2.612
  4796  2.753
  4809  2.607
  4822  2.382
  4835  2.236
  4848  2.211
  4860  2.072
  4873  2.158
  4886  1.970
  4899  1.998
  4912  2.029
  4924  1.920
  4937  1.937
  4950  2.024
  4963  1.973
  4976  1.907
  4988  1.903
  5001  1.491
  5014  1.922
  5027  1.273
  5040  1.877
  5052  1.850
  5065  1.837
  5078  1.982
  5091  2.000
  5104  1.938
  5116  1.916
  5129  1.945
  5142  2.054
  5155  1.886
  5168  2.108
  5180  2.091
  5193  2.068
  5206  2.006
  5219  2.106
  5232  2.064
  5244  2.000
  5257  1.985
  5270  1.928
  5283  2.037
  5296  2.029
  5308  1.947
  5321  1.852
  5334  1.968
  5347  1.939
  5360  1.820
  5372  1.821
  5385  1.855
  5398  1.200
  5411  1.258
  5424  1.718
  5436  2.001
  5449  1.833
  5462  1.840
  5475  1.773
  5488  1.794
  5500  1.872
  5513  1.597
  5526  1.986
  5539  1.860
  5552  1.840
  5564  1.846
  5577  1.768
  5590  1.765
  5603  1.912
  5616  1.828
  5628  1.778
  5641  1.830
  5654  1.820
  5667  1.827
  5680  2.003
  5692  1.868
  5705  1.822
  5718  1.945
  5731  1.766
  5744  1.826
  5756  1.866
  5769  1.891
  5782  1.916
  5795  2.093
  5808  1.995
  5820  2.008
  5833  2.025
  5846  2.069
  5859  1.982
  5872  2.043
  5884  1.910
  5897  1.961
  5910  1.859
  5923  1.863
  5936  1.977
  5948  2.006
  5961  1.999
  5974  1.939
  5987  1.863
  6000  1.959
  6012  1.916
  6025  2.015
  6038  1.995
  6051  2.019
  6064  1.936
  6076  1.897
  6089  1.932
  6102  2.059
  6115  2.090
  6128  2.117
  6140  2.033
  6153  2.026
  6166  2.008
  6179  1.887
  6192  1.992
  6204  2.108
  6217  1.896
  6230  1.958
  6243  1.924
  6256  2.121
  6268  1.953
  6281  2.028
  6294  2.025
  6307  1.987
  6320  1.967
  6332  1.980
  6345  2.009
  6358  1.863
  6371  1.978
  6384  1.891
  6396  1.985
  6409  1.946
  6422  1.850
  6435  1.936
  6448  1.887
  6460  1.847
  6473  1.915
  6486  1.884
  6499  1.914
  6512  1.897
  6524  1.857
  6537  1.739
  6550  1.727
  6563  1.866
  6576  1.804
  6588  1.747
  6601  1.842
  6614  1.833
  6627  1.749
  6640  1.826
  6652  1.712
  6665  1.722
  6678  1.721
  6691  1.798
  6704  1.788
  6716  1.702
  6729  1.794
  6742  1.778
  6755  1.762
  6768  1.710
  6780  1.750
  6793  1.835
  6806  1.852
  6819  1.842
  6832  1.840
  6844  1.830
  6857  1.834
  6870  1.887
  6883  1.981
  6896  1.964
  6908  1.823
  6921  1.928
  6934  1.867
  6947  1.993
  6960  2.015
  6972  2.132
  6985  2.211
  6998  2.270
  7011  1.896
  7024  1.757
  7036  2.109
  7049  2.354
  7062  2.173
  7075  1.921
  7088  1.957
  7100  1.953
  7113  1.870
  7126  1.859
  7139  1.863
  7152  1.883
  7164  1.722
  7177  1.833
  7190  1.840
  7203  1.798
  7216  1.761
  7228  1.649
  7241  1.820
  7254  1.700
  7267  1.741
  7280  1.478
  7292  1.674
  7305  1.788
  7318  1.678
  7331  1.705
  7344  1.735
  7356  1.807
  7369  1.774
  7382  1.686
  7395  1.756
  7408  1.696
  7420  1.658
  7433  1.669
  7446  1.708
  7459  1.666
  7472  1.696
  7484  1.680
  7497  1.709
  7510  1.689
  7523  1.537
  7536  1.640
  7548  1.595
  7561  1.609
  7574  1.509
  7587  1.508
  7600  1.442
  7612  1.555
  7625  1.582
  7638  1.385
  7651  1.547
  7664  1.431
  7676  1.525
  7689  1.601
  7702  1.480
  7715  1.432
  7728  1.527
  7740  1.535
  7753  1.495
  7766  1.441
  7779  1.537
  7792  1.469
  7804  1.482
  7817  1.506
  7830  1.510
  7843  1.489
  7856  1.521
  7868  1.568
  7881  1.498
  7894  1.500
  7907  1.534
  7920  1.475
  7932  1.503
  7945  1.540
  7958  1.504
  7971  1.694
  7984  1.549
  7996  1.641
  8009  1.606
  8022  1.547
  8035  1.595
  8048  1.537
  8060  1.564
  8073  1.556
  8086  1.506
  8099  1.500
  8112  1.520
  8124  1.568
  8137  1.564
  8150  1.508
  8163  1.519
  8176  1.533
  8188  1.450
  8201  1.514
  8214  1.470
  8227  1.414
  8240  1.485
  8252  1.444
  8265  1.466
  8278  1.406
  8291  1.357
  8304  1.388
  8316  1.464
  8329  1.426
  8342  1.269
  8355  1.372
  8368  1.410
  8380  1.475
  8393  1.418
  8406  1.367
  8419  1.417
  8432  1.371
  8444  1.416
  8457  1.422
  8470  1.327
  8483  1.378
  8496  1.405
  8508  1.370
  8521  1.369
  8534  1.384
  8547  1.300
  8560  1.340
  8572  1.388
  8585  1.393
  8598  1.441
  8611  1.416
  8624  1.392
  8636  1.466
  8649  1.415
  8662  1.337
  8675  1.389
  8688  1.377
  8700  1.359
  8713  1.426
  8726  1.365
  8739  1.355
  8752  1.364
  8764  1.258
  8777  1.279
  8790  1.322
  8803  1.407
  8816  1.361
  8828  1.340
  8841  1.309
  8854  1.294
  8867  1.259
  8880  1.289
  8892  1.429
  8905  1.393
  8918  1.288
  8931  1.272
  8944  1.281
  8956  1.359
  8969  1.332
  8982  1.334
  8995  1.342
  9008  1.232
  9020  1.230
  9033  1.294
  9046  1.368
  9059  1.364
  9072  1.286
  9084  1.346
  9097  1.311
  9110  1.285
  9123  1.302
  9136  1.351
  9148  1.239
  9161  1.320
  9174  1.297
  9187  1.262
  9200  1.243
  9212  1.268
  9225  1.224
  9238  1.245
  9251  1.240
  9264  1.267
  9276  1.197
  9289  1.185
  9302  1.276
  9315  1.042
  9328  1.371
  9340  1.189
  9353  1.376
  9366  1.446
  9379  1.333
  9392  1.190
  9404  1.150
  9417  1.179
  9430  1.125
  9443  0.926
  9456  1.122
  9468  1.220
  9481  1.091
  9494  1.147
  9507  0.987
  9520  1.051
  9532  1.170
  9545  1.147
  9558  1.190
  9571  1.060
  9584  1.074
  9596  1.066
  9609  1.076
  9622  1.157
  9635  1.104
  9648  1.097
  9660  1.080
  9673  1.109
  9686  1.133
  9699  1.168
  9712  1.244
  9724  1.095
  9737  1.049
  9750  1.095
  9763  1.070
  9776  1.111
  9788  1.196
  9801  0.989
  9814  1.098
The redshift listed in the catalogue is 0.51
